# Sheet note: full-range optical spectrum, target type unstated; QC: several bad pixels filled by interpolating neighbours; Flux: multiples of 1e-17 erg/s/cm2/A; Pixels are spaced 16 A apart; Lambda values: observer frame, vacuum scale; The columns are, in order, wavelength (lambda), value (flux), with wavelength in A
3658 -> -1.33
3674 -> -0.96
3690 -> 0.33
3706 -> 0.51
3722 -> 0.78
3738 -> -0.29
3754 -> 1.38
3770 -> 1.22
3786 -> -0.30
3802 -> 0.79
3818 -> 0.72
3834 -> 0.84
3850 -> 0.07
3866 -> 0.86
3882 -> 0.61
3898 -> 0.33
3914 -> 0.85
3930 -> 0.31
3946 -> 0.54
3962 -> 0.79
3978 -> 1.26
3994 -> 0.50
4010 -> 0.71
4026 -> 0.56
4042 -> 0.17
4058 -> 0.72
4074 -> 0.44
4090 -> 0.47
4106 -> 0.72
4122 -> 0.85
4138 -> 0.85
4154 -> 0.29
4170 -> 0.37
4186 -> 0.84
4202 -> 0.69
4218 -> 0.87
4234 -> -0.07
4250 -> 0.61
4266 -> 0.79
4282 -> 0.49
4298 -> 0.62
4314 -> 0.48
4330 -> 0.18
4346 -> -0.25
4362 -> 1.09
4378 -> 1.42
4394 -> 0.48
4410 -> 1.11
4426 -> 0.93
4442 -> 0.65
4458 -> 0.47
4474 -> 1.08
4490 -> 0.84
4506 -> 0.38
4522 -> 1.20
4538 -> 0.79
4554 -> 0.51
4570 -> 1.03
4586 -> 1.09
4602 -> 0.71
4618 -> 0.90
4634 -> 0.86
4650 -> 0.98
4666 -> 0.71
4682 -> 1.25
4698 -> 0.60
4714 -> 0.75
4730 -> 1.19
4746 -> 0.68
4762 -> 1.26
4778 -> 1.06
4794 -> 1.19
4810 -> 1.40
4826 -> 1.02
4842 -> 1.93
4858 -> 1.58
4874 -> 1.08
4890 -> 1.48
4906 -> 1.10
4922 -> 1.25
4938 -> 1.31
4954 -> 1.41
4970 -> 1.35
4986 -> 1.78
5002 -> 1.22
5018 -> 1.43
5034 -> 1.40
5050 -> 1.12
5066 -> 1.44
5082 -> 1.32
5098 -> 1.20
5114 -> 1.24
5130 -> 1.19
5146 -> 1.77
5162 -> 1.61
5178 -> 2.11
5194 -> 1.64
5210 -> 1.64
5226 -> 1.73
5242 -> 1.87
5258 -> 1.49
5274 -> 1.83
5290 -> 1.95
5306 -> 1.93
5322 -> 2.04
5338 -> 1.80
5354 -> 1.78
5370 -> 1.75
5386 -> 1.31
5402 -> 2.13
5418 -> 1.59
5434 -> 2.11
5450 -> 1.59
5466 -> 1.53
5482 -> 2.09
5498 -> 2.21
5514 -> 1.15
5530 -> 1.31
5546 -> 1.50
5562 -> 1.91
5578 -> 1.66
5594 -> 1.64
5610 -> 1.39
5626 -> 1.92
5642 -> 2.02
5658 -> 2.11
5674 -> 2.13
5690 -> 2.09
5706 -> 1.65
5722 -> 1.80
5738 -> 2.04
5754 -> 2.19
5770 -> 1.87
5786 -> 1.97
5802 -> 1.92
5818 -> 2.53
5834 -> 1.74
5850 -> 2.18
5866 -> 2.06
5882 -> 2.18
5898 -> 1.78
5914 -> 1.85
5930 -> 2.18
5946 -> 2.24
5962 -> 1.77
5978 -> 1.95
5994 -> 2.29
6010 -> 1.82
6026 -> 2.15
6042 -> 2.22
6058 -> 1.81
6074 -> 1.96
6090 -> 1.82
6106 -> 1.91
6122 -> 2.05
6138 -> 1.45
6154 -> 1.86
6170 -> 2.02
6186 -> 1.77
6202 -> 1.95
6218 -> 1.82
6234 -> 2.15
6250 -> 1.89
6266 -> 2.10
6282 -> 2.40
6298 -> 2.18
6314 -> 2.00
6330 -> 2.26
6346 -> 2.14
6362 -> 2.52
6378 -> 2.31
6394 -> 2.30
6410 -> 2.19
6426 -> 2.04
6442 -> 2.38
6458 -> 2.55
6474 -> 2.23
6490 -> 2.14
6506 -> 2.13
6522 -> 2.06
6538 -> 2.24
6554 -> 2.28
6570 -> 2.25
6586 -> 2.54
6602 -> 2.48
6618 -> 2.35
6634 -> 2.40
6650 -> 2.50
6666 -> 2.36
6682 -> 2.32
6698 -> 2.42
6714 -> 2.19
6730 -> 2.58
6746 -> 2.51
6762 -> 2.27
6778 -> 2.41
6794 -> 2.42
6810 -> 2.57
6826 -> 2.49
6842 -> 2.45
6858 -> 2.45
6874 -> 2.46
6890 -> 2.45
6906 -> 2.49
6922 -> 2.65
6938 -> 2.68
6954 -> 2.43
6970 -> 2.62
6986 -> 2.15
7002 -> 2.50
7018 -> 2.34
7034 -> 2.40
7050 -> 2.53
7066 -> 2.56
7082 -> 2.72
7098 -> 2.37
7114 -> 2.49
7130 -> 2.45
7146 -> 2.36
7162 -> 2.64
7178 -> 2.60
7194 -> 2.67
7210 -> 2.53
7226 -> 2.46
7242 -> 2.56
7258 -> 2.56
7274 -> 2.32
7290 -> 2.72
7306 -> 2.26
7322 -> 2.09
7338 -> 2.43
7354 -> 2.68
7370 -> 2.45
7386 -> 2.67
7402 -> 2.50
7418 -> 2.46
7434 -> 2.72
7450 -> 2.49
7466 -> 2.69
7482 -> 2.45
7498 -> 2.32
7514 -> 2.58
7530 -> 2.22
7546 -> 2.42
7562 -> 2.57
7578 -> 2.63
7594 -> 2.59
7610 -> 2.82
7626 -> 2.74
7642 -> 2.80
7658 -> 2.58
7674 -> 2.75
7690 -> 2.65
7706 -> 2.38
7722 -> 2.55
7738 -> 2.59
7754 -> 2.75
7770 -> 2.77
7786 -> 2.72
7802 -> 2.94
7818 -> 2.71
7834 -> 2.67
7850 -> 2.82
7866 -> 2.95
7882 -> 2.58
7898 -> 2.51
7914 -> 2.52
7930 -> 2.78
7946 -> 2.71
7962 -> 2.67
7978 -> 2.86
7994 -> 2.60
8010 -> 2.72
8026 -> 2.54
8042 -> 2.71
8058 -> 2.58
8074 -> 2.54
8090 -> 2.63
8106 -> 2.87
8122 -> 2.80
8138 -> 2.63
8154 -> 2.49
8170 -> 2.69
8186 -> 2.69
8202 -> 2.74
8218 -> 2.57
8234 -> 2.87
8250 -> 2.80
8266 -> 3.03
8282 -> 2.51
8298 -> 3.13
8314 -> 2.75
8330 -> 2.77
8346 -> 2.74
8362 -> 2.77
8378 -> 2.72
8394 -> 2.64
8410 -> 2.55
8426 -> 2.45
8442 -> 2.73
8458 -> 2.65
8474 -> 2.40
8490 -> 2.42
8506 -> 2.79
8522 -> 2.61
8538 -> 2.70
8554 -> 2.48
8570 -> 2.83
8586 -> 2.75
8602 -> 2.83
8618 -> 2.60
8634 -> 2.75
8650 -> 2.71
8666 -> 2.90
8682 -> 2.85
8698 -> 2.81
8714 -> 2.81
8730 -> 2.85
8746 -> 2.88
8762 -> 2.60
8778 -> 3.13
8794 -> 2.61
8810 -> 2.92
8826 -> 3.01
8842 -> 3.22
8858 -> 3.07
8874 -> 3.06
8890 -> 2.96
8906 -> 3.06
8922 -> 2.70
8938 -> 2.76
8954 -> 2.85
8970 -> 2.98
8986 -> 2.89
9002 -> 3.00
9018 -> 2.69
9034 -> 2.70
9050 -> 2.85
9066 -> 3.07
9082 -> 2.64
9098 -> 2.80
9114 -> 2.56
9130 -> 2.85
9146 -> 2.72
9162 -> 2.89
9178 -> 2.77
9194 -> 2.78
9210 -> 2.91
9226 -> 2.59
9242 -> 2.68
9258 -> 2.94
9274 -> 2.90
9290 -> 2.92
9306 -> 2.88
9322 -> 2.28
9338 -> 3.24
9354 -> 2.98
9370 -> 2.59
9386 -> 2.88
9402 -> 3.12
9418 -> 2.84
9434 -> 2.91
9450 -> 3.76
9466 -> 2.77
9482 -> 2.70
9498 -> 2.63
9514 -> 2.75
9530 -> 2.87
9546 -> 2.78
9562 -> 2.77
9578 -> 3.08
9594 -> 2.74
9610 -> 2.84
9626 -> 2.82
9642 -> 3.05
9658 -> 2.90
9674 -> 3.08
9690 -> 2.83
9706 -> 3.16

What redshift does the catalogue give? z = 0.186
